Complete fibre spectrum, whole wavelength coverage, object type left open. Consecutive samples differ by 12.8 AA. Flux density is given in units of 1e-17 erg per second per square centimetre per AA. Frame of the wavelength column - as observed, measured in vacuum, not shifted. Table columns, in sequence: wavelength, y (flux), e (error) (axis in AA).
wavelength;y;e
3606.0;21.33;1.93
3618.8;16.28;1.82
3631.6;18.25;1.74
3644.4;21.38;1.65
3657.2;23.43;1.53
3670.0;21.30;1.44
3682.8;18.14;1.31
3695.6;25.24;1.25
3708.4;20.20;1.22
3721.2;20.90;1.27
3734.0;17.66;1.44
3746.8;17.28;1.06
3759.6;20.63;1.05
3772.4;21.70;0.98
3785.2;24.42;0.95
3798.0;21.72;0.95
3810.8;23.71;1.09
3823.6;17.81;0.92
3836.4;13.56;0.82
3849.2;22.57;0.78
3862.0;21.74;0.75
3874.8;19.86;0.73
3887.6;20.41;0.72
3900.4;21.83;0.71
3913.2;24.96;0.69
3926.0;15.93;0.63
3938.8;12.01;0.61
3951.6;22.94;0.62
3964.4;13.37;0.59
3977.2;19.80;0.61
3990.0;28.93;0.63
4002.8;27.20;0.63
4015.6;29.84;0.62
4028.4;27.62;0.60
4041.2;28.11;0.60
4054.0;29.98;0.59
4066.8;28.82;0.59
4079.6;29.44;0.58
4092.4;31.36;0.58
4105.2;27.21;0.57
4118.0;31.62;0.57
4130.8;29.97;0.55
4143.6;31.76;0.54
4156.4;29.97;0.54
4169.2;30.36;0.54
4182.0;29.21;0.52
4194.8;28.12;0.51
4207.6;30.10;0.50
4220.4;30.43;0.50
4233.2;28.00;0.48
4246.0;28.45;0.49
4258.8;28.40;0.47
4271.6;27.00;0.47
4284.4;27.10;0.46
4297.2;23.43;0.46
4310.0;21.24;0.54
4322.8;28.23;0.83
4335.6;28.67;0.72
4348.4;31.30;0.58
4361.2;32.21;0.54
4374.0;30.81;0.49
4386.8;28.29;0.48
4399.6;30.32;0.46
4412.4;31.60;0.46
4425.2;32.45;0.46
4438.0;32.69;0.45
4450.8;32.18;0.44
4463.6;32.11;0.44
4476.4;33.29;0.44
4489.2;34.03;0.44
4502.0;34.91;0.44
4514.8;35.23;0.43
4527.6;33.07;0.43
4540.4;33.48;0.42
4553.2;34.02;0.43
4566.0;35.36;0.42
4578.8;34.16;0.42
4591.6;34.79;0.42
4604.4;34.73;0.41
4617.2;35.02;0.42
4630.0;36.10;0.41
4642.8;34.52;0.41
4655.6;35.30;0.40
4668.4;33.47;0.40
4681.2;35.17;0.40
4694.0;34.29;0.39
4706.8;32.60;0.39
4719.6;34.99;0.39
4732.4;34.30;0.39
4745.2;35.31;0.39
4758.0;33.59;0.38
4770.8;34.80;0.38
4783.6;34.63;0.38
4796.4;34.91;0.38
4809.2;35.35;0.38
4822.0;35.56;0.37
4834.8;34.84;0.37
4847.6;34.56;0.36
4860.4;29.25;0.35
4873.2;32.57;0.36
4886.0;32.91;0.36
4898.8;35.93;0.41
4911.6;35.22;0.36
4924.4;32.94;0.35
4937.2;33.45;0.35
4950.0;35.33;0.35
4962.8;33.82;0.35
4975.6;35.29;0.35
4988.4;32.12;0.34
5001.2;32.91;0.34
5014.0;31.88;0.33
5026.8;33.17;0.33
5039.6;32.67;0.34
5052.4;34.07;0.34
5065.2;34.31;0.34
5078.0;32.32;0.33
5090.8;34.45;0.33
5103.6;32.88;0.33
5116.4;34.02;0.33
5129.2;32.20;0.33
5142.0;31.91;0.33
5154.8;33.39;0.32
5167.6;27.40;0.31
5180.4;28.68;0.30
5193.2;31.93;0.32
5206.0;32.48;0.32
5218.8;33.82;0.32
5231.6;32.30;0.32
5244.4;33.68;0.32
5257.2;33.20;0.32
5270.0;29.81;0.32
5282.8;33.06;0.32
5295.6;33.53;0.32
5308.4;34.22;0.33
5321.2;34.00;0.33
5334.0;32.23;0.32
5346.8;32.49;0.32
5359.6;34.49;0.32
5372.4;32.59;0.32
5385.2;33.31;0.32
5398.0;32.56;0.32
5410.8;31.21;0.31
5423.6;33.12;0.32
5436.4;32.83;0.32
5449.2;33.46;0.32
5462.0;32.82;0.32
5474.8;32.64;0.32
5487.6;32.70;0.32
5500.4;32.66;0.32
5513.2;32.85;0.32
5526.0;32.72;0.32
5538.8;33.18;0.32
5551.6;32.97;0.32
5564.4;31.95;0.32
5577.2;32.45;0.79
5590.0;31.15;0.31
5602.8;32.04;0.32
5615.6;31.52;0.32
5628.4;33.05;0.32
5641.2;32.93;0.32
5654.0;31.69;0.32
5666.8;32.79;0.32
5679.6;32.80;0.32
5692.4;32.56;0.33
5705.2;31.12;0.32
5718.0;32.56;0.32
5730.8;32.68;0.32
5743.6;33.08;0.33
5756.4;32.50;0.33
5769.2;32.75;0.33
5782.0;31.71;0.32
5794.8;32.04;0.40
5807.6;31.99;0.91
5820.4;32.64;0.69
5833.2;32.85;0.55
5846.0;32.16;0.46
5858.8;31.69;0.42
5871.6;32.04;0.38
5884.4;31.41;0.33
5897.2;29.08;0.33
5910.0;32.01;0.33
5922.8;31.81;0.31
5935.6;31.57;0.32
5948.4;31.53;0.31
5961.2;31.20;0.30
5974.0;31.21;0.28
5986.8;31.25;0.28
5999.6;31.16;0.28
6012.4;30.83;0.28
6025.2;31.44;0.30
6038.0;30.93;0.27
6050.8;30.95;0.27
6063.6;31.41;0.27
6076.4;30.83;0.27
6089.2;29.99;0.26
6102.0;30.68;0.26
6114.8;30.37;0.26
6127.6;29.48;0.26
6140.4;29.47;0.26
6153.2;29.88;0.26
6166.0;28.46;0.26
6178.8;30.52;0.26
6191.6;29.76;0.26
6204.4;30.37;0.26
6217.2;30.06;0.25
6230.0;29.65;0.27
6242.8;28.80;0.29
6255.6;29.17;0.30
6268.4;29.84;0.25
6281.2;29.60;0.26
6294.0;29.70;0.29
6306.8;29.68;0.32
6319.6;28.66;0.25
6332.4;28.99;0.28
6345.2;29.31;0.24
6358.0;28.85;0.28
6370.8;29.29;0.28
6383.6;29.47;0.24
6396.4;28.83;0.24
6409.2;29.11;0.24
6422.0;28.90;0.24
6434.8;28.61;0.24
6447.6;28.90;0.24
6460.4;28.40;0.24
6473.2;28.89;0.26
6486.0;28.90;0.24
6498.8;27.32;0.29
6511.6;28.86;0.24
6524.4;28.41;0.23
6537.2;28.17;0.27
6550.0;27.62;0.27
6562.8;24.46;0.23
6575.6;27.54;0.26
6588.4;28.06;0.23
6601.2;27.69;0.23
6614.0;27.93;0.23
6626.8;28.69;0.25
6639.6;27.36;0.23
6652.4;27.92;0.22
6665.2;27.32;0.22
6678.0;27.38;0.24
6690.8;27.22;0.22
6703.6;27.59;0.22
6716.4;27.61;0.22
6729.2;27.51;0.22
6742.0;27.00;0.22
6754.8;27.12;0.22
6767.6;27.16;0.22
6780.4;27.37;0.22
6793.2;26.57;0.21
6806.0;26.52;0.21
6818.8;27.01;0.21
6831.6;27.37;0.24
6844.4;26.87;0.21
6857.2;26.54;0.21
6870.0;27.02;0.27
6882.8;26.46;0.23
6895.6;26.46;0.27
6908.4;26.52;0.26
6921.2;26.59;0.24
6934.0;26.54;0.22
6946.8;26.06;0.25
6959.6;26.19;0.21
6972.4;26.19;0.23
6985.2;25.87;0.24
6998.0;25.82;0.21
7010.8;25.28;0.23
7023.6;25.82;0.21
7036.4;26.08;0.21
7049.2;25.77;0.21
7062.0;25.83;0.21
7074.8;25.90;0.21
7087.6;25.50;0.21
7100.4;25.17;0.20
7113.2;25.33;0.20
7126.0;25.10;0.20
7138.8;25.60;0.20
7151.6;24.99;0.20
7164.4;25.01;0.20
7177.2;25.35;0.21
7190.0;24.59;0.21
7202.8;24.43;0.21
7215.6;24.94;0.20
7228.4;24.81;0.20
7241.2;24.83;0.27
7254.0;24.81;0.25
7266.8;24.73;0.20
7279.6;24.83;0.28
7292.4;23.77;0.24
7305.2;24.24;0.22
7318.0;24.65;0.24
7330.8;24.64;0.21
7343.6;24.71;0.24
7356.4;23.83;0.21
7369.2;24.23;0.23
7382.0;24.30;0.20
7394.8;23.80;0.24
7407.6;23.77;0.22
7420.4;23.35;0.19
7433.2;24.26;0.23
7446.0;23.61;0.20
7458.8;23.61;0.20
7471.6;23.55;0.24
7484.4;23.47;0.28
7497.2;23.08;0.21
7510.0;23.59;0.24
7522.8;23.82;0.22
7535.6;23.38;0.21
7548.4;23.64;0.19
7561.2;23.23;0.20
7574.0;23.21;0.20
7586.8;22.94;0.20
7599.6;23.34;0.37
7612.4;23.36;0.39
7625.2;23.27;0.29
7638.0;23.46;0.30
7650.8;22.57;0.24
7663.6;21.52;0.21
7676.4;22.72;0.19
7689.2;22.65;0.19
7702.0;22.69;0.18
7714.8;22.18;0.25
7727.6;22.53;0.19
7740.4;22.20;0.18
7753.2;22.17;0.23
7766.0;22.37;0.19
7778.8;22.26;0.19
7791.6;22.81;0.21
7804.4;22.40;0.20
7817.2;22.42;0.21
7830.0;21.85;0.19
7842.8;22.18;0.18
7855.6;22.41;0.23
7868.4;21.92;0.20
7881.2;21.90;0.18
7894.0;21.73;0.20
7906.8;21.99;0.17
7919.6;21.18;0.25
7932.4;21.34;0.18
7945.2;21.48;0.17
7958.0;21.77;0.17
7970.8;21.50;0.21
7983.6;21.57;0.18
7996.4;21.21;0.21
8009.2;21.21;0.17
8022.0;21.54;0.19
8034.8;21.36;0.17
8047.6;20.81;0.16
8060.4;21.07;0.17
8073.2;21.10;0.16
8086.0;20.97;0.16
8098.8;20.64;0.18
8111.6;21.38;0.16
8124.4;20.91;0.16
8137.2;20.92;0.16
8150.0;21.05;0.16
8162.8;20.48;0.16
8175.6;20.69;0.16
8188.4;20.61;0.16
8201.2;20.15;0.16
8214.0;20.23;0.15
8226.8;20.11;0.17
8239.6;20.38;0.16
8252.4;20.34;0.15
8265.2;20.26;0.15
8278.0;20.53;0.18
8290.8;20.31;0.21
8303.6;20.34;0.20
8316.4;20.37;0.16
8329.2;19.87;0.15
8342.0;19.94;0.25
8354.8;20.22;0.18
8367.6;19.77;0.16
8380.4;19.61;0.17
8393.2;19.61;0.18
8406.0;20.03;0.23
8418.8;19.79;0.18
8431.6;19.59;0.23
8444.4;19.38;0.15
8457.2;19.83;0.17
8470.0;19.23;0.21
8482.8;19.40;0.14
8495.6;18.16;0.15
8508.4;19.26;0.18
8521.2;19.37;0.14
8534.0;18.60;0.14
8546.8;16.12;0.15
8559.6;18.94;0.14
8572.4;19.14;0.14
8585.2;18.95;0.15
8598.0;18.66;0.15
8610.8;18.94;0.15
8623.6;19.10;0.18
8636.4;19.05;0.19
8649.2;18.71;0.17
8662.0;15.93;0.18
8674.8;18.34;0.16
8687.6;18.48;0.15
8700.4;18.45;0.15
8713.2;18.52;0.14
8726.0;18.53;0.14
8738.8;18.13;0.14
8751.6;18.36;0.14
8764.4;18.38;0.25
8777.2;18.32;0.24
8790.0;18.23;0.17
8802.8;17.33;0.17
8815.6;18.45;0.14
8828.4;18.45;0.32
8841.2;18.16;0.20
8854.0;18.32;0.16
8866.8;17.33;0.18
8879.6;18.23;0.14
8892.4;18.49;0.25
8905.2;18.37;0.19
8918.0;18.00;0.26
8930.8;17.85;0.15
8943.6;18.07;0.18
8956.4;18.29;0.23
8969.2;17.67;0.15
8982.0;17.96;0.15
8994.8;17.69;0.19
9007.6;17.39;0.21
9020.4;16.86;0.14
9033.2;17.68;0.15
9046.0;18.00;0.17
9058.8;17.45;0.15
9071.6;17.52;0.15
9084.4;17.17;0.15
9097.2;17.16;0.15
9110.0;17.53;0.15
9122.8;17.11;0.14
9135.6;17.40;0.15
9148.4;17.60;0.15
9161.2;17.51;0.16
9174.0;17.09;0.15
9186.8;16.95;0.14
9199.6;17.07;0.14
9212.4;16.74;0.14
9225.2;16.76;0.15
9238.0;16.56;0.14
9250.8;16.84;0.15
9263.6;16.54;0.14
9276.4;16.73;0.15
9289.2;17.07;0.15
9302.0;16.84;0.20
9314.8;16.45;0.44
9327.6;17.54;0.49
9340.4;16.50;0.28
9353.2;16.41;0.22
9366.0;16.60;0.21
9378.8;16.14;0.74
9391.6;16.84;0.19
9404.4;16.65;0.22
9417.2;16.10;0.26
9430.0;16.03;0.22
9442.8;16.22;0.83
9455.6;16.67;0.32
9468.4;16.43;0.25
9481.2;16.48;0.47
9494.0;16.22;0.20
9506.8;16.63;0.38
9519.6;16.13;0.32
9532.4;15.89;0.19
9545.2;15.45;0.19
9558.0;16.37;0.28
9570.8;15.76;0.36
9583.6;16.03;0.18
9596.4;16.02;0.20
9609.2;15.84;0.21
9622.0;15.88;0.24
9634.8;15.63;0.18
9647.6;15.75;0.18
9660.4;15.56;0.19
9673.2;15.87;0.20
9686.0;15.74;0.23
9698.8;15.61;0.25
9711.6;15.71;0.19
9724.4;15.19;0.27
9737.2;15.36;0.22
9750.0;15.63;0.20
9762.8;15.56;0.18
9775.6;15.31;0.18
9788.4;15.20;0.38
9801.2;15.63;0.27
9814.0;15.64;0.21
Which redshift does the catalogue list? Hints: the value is 0.000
